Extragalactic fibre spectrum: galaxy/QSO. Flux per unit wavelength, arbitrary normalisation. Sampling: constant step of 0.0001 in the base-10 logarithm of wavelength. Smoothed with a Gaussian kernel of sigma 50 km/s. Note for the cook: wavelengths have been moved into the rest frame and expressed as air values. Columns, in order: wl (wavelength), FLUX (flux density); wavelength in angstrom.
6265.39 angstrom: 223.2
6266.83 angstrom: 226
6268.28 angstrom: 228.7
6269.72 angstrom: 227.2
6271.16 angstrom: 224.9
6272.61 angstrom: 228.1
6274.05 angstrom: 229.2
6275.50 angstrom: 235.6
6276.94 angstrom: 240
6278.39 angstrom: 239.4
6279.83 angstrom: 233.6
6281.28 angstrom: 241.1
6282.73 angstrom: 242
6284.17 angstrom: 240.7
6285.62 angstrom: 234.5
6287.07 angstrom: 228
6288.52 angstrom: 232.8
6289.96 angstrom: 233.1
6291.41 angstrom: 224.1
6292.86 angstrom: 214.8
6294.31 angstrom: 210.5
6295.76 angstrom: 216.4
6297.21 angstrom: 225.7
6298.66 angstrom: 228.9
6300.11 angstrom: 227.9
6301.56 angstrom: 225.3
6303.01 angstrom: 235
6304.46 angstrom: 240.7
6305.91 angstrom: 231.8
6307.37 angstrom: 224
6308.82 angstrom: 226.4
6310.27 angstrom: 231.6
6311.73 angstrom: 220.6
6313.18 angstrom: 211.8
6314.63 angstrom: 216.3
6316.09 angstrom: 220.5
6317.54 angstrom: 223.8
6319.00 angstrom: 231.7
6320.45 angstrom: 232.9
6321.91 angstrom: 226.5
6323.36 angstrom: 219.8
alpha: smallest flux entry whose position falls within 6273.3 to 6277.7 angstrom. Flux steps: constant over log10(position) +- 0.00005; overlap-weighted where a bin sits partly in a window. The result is 229.2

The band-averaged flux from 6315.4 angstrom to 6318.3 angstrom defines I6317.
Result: 222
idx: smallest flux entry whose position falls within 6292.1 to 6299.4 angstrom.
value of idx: 210.5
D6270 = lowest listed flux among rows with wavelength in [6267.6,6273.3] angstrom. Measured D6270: 224.9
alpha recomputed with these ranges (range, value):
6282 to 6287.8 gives 228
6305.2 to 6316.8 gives 211.8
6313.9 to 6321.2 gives 216.3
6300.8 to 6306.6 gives 225.3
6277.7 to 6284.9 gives 233.6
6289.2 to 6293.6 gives 214.8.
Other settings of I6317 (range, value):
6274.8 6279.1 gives 238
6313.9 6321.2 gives 225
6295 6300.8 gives 225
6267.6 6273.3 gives 227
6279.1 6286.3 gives 238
